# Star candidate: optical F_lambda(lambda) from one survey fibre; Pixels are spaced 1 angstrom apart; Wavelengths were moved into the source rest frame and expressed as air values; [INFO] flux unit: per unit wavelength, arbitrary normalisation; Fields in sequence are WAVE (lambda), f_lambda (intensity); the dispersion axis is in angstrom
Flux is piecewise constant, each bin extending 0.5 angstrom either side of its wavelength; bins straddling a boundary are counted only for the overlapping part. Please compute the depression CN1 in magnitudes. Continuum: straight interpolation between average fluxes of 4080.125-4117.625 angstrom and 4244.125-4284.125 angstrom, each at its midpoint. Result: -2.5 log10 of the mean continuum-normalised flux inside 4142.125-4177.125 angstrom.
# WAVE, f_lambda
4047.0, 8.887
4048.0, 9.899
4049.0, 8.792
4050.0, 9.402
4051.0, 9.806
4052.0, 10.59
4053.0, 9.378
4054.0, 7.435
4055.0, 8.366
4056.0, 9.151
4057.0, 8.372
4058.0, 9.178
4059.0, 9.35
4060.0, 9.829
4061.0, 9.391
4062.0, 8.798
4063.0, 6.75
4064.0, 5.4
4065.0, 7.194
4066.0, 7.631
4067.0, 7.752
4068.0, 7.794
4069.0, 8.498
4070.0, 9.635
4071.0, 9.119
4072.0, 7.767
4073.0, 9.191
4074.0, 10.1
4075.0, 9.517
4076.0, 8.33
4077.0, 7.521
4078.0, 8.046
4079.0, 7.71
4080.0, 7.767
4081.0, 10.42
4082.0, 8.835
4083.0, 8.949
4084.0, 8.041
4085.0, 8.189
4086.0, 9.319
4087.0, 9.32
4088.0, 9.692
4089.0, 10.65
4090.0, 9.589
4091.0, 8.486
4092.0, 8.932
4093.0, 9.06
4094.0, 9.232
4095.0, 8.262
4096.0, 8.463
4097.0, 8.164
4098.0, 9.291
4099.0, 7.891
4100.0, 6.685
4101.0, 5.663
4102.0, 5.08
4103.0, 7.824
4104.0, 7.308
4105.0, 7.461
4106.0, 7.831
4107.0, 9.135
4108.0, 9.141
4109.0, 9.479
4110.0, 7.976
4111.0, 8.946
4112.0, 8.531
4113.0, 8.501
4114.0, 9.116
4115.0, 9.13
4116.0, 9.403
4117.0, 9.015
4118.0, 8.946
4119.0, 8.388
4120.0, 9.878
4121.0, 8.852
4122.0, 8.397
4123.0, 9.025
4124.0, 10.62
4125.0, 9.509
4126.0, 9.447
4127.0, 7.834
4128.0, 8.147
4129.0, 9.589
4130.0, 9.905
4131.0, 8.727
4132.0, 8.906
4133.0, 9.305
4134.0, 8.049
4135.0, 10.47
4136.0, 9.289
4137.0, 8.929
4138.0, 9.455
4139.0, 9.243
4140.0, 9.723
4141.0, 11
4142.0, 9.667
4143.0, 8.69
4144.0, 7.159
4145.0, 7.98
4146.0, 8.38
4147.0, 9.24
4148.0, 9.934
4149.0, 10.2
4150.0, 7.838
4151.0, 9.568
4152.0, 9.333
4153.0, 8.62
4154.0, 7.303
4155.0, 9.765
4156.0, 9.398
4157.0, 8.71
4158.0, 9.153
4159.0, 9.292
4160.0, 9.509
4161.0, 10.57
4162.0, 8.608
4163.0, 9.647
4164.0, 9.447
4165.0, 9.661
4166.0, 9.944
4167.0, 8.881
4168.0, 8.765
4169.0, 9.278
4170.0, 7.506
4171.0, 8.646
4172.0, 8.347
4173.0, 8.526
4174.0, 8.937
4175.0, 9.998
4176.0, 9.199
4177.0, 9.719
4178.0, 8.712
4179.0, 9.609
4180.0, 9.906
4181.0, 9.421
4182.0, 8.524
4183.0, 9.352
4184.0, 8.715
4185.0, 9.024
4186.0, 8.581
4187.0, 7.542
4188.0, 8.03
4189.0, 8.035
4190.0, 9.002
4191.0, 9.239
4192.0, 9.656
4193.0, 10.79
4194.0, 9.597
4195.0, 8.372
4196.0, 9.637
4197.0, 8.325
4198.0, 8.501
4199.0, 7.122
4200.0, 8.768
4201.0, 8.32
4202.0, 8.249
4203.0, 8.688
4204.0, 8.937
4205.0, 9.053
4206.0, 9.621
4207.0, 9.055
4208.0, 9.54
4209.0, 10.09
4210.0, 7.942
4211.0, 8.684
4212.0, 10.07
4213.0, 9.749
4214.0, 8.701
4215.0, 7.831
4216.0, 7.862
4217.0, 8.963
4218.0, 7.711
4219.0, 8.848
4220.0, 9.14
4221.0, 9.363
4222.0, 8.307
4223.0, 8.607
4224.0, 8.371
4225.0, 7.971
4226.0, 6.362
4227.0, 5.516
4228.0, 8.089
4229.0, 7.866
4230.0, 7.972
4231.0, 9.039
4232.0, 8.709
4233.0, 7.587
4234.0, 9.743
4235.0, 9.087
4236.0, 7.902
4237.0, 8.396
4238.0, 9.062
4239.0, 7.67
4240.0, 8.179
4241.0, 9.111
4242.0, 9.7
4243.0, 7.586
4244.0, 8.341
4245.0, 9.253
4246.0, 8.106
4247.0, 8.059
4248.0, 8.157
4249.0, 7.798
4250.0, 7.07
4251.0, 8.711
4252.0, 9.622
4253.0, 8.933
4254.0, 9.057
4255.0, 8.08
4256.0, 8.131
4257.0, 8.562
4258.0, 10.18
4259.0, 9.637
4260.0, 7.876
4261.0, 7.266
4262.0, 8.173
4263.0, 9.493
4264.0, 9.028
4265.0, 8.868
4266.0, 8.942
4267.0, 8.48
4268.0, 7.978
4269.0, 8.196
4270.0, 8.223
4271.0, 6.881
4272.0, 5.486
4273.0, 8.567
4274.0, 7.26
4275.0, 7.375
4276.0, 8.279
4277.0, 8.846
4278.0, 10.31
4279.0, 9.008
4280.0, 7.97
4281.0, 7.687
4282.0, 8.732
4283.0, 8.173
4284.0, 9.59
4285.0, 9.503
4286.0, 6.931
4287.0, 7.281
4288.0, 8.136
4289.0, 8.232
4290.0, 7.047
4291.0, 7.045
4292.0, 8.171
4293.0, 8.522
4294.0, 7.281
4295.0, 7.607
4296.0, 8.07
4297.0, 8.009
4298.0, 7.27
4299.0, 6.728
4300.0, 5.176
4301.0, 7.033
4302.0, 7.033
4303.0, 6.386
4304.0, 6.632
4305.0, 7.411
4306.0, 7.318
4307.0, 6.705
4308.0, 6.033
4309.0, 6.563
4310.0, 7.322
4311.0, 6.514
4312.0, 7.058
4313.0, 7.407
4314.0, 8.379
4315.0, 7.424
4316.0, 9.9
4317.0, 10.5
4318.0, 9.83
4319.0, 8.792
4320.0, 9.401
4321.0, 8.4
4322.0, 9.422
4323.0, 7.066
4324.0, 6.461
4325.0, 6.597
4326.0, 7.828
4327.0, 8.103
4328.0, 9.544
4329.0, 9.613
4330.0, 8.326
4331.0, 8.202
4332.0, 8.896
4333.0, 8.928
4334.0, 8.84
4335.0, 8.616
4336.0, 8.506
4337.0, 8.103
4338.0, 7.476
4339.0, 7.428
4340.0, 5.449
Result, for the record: -0.06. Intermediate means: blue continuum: 8.56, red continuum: 8.39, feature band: 9.02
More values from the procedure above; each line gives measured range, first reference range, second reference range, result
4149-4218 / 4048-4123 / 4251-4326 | -0.08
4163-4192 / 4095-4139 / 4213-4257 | -0.06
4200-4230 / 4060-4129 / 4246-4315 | -0.05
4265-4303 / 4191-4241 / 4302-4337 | 0.05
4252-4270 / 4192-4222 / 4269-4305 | -0.07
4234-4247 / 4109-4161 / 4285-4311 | -0.09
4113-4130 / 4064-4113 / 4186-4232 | -0.08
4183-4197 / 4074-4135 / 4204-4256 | -0.05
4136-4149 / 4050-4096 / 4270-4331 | -0.09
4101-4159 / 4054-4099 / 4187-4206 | -0.02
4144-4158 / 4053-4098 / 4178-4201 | -0.01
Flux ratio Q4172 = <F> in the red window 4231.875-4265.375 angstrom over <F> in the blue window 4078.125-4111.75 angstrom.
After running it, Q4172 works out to 1.0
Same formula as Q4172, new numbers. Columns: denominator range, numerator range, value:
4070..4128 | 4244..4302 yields 0.94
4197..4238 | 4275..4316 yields 0.90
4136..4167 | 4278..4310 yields 0.82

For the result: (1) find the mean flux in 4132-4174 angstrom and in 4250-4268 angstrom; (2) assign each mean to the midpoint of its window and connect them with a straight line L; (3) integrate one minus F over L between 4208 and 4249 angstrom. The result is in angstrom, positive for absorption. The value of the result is 1.70 angstrom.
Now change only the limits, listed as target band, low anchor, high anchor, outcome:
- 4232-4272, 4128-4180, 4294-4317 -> -2.7 angstrom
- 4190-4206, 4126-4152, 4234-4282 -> -0.3 angstrom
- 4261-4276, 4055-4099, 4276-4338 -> 0.1 angstrom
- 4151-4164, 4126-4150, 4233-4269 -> -0.3 angstrom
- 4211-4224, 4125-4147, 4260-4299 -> -0.4 angstrom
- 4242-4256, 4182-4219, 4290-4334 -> -0.1 angstrom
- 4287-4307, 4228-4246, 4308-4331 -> 2.3 angstrom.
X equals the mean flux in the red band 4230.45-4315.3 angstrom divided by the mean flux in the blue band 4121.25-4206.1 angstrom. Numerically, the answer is 0.9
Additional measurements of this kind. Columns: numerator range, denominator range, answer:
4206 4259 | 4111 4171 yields 0.94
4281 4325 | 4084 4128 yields 0.89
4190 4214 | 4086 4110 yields 1.08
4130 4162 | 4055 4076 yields 1.07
